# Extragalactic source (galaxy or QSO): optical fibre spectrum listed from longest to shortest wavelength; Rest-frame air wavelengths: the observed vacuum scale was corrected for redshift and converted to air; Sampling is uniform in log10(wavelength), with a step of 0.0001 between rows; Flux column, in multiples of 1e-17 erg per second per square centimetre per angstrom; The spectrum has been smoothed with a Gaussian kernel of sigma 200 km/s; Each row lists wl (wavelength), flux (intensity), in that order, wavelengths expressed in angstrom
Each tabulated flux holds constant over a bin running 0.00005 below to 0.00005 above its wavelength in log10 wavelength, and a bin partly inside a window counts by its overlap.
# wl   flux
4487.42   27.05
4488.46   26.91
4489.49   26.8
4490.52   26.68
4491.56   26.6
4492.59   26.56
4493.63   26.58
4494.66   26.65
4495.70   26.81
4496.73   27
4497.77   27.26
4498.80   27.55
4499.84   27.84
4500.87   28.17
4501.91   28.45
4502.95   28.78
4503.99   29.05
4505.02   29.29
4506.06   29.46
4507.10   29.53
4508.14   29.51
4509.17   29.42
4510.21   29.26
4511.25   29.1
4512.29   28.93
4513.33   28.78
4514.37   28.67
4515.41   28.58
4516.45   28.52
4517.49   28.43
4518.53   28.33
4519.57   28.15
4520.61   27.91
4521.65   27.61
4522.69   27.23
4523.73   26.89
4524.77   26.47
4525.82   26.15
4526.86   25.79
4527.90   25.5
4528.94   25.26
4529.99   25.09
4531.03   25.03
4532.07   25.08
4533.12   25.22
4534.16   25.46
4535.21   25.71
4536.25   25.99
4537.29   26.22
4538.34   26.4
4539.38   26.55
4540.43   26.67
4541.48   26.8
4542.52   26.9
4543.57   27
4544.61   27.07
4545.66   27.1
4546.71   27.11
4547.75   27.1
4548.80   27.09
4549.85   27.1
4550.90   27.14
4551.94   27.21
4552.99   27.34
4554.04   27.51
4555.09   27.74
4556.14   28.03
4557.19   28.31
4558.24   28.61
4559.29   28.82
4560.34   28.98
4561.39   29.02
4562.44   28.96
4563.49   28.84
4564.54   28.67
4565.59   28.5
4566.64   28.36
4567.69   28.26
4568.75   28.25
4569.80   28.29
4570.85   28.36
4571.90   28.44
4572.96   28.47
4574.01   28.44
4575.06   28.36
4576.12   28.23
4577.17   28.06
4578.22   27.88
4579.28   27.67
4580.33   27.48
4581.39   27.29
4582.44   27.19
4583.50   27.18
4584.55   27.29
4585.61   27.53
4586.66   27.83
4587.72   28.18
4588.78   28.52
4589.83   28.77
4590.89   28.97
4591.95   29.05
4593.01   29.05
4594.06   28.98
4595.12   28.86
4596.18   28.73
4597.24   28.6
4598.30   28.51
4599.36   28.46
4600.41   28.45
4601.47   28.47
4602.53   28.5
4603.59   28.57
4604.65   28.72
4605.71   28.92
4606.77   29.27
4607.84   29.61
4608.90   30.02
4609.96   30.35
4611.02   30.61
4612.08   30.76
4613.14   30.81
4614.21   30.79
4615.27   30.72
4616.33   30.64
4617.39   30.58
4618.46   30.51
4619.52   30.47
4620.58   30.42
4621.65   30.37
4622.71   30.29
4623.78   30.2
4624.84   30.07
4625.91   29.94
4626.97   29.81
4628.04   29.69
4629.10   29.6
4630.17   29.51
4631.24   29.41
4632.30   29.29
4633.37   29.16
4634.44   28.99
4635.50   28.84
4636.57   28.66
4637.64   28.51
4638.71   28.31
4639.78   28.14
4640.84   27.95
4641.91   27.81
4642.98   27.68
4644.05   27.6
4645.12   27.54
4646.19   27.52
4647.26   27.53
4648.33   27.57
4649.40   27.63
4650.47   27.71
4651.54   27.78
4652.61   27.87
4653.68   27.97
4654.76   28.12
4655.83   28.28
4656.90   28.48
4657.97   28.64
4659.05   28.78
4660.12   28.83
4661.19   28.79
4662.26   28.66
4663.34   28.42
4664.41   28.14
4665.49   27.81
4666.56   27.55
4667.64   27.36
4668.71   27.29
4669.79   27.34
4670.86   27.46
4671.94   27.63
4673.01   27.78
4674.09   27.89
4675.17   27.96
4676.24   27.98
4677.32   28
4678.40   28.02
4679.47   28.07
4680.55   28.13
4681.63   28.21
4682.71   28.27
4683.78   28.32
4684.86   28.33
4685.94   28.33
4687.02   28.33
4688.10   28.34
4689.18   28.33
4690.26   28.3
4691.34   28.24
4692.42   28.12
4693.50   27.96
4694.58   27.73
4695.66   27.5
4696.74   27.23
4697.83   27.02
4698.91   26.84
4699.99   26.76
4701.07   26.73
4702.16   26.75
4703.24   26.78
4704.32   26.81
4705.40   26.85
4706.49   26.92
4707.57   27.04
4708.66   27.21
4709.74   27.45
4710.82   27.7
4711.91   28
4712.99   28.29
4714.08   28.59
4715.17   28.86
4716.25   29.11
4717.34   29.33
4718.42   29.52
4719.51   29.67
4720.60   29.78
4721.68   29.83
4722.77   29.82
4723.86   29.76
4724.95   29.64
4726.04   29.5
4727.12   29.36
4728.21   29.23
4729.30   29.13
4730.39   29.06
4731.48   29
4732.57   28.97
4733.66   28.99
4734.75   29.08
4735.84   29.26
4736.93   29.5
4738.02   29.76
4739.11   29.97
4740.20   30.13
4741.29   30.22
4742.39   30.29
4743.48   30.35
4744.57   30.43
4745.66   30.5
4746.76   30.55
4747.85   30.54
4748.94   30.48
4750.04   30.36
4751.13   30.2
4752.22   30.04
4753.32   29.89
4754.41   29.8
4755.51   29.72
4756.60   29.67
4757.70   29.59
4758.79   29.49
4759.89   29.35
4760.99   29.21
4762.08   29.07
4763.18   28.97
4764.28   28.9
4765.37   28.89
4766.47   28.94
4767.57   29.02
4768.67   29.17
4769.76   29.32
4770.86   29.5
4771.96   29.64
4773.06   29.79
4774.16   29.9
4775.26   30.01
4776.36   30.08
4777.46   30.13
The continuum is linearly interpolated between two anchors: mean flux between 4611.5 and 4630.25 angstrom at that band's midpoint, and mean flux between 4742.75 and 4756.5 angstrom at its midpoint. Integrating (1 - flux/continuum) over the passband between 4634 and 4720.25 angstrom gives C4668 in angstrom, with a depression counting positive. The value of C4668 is 6.6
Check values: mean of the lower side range 30.3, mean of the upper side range 30.2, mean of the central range 28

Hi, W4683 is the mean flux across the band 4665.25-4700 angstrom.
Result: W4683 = 27.9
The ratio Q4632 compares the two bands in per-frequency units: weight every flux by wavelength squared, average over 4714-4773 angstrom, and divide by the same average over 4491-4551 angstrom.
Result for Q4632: 1.19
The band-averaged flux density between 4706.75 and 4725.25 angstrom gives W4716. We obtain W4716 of 28.8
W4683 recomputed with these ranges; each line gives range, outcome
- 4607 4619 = 30.5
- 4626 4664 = 28.5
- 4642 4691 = 28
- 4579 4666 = 28.8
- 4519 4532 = 26.4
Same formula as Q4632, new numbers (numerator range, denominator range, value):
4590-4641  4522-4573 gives 1.12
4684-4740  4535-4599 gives 1.09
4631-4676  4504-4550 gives 1.09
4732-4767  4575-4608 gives 1.12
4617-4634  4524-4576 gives 1.14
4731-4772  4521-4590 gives 1.18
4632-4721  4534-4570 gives 1.07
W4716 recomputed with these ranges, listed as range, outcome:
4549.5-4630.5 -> 28.9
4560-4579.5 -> 28.4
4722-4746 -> 29.6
